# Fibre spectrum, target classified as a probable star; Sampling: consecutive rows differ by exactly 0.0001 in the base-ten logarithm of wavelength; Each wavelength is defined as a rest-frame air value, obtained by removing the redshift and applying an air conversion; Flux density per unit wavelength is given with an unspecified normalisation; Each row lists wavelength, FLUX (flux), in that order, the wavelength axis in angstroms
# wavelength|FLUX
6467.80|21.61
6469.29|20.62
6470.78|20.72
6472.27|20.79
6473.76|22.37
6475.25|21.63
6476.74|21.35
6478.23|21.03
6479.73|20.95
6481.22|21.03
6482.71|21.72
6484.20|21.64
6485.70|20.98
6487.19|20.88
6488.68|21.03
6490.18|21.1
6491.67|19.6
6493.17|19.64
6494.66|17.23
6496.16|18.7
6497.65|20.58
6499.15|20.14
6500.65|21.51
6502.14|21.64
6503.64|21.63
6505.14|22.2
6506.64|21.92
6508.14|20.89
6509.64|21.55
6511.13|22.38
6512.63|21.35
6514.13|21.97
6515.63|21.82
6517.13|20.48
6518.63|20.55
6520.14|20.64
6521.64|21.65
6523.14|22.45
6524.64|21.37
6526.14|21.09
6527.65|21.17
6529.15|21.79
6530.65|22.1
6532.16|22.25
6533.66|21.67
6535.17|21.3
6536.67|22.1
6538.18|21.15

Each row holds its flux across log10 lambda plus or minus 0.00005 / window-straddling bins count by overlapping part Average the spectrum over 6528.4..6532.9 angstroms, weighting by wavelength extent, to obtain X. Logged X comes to 22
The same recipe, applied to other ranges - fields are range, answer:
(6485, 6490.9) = 21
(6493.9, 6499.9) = 19.2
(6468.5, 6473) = 20.7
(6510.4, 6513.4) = 21.9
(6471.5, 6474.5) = 21.6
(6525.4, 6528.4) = 21.1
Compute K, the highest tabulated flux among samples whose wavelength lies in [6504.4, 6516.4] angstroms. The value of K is 22.38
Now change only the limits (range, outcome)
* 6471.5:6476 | 22.37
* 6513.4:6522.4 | 21.97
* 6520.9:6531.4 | 22.45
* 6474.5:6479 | 21.63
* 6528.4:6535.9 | 22.25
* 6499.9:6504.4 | 21.64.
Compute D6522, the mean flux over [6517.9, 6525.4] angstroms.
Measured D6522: 21.3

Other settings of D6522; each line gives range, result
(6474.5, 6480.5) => 21.2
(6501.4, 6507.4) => 21.8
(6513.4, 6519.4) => 21.2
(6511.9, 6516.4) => 21.7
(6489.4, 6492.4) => 20.4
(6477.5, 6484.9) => 21.3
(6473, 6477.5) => 21.8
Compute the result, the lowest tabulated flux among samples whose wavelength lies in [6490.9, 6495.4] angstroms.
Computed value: 17.23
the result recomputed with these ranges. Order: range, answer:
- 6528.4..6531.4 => 21.79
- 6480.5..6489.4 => 20.88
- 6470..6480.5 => 20.72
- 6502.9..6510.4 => 20.89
